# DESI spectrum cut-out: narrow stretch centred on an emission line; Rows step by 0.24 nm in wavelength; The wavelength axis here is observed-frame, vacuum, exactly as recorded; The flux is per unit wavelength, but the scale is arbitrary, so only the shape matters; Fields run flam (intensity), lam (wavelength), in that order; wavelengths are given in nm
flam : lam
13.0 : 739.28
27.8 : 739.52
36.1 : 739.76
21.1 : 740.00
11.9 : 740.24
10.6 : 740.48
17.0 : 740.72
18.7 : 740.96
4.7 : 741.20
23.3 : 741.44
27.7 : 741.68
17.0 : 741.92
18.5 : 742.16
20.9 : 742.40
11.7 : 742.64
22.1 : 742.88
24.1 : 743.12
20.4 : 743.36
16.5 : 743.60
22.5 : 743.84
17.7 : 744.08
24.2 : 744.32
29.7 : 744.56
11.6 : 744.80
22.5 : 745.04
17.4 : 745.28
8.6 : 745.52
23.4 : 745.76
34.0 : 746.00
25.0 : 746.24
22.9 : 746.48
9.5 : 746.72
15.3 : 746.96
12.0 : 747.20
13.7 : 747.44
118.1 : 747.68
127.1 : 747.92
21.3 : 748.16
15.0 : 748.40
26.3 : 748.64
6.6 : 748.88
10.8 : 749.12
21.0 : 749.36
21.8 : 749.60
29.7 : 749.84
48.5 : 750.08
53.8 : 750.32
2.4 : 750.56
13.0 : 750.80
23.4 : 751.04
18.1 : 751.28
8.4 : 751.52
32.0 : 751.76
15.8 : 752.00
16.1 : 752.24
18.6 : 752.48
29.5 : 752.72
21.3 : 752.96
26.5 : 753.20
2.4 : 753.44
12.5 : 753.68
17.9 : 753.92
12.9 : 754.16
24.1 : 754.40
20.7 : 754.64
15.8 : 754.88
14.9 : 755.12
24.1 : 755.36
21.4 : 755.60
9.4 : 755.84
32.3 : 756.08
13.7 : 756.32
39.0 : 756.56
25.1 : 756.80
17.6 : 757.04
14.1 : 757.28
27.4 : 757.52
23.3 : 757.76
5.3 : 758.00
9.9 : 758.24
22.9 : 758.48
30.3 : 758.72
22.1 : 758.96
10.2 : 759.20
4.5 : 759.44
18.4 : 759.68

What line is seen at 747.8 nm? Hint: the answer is Halpha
